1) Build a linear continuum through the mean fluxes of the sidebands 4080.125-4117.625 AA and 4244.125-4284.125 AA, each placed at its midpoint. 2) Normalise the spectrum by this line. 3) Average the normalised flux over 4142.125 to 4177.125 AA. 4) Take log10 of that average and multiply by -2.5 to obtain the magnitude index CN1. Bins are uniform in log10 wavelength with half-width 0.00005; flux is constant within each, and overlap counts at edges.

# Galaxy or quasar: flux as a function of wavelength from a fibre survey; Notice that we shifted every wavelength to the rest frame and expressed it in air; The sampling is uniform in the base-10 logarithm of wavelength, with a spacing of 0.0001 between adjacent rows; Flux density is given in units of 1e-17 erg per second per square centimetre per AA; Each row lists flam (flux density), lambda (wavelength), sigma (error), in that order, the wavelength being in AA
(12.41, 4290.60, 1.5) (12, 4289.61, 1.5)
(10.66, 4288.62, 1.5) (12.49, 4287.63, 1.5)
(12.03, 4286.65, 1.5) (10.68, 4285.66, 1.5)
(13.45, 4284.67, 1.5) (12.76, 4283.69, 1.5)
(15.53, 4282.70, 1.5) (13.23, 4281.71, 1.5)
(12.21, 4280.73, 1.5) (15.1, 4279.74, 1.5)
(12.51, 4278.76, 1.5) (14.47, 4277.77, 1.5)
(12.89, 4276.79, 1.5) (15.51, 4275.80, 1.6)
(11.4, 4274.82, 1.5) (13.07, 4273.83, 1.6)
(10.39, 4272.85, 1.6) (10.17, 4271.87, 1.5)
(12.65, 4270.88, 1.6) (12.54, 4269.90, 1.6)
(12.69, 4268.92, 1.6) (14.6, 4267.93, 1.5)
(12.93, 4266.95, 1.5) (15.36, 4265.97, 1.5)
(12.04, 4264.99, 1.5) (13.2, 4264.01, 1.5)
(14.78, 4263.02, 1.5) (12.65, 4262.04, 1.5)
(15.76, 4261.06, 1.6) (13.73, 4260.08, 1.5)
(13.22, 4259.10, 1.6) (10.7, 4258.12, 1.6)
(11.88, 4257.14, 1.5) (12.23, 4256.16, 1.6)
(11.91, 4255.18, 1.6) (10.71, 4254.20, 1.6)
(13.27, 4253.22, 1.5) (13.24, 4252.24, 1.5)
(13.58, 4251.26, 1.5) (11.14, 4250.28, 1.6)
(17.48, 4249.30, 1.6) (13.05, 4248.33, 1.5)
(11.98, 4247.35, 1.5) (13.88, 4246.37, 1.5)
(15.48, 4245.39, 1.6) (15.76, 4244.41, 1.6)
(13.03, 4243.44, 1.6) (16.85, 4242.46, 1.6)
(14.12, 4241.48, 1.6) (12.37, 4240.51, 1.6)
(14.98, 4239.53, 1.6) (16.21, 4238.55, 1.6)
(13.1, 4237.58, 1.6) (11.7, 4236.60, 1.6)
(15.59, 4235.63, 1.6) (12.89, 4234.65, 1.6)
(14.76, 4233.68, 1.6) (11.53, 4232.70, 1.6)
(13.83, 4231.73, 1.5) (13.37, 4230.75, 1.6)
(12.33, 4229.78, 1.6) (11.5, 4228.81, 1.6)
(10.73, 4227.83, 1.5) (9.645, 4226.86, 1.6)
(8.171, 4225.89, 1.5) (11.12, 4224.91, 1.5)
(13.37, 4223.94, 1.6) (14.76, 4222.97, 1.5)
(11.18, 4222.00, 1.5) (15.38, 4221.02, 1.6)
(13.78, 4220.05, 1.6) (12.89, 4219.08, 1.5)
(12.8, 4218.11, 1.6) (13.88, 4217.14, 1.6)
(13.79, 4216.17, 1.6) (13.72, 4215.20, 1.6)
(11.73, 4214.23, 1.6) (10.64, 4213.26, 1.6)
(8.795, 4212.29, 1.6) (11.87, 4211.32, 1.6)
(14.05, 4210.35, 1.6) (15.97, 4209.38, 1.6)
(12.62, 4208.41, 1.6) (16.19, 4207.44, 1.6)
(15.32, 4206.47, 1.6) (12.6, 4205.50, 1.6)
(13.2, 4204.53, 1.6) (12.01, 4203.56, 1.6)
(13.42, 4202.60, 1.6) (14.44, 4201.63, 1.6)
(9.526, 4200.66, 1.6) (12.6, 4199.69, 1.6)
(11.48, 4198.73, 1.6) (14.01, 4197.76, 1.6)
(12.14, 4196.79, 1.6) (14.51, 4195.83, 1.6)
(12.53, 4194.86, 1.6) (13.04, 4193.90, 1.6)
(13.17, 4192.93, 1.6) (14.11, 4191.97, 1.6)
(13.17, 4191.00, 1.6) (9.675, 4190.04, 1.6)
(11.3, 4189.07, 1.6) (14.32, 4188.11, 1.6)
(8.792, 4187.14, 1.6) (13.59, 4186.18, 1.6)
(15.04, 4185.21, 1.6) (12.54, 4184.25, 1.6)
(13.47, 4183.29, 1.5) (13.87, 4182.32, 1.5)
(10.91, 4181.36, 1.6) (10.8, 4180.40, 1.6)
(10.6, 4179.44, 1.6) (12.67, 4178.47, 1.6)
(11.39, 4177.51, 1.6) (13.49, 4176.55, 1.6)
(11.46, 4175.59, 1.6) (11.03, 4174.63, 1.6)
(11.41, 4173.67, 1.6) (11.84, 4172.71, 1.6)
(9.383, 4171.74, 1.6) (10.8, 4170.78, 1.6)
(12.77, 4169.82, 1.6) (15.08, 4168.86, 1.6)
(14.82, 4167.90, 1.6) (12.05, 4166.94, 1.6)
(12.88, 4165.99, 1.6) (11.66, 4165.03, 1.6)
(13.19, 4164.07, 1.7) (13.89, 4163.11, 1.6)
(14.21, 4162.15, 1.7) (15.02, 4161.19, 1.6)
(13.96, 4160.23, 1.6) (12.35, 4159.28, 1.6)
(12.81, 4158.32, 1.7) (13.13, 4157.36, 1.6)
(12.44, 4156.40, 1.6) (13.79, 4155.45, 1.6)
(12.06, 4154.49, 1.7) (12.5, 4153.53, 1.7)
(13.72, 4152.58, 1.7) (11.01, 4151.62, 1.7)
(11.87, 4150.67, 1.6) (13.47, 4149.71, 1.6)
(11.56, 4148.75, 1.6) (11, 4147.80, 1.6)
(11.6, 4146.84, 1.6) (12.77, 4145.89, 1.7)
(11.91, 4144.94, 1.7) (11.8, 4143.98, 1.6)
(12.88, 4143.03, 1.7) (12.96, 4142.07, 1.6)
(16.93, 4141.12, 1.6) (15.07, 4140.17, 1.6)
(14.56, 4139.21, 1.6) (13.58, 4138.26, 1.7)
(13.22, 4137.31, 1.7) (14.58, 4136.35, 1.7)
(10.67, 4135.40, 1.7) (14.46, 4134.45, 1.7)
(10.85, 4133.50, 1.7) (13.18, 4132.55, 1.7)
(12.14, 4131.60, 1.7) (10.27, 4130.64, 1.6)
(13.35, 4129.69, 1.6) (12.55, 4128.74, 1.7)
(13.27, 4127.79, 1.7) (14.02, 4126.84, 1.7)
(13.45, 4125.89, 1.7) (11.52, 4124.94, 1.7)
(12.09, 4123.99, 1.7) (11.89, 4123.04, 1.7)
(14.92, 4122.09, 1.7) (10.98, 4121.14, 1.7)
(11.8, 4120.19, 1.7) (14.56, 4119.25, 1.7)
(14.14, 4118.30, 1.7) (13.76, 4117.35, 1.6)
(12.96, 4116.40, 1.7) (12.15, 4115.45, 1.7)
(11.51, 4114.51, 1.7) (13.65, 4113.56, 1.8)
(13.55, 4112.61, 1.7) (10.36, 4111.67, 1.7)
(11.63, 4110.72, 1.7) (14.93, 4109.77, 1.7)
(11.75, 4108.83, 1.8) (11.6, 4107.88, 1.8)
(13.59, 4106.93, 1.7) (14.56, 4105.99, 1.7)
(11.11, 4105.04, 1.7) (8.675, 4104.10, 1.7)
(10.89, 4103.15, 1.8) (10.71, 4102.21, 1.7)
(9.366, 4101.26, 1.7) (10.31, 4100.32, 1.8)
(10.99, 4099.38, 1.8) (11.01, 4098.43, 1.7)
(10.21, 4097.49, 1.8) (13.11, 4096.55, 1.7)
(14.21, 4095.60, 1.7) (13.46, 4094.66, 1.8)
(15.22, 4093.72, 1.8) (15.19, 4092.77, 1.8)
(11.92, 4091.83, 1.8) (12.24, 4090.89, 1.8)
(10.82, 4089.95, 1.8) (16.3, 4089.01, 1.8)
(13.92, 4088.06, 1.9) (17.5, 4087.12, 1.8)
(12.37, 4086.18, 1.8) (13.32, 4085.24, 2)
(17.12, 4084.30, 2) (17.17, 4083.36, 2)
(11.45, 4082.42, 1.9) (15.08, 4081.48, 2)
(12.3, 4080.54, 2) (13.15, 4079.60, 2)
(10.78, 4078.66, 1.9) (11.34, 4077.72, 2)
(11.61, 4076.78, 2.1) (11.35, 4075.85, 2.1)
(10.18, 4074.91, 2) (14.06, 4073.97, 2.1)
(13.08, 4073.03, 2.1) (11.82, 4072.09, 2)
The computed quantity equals 0.034 mag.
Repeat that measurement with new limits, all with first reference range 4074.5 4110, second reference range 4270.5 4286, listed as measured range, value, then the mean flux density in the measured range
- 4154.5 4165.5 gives -0.044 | 13.3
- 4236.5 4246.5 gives -0.126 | 14.4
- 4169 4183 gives 0.093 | 11.7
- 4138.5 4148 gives -0.043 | 13.2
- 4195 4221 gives -0.020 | 13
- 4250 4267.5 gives -0.006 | 12.9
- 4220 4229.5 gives 0.083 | 11.9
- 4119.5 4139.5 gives -0.004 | 12.7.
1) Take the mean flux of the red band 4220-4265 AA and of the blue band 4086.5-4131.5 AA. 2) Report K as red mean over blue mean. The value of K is 1.0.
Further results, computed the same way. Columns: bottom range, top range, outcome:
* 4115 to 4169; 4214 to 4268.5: 1.02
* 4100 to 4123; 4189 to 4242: 1.05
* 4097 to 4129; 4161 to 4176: 1.03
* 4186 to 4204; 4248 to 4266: 1.05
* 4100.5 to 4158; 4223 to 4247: 1.05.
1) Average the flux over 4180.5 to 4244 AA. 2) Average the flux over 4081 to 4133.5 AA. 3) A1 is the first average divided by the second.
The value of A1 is 1.01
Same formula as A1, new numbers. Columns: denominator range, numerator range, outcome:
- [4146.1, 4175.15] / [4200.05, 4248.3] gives 1.04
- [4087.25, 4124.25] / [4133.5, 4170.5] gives 1.04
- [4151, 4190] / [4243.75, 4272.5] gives 1.05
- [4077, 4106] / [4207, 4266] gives 1.03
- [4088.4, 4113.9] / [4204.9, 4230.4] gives 1.03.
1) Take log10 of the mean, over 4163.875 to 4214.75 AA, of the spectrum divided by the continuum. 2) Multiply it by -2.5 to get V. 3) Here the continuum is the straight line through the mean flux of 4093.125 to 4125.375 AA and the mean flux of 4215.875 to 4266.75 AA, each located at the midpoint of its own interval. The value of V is 0.03 mag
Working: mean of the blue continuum 12.3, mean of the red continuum 13.2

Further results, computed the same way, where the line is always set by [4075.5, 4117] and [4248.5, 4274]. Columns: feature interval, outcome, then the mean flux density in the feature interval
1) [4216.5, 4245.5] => -0.03 mag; 13.2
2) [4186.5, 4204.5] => 0.03 mag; 12.5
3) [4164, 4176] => 0.05 mag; 12.2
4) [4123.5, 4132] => 0.02 mag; 12.5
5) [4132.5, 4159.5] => -0.01 mag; 12.9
